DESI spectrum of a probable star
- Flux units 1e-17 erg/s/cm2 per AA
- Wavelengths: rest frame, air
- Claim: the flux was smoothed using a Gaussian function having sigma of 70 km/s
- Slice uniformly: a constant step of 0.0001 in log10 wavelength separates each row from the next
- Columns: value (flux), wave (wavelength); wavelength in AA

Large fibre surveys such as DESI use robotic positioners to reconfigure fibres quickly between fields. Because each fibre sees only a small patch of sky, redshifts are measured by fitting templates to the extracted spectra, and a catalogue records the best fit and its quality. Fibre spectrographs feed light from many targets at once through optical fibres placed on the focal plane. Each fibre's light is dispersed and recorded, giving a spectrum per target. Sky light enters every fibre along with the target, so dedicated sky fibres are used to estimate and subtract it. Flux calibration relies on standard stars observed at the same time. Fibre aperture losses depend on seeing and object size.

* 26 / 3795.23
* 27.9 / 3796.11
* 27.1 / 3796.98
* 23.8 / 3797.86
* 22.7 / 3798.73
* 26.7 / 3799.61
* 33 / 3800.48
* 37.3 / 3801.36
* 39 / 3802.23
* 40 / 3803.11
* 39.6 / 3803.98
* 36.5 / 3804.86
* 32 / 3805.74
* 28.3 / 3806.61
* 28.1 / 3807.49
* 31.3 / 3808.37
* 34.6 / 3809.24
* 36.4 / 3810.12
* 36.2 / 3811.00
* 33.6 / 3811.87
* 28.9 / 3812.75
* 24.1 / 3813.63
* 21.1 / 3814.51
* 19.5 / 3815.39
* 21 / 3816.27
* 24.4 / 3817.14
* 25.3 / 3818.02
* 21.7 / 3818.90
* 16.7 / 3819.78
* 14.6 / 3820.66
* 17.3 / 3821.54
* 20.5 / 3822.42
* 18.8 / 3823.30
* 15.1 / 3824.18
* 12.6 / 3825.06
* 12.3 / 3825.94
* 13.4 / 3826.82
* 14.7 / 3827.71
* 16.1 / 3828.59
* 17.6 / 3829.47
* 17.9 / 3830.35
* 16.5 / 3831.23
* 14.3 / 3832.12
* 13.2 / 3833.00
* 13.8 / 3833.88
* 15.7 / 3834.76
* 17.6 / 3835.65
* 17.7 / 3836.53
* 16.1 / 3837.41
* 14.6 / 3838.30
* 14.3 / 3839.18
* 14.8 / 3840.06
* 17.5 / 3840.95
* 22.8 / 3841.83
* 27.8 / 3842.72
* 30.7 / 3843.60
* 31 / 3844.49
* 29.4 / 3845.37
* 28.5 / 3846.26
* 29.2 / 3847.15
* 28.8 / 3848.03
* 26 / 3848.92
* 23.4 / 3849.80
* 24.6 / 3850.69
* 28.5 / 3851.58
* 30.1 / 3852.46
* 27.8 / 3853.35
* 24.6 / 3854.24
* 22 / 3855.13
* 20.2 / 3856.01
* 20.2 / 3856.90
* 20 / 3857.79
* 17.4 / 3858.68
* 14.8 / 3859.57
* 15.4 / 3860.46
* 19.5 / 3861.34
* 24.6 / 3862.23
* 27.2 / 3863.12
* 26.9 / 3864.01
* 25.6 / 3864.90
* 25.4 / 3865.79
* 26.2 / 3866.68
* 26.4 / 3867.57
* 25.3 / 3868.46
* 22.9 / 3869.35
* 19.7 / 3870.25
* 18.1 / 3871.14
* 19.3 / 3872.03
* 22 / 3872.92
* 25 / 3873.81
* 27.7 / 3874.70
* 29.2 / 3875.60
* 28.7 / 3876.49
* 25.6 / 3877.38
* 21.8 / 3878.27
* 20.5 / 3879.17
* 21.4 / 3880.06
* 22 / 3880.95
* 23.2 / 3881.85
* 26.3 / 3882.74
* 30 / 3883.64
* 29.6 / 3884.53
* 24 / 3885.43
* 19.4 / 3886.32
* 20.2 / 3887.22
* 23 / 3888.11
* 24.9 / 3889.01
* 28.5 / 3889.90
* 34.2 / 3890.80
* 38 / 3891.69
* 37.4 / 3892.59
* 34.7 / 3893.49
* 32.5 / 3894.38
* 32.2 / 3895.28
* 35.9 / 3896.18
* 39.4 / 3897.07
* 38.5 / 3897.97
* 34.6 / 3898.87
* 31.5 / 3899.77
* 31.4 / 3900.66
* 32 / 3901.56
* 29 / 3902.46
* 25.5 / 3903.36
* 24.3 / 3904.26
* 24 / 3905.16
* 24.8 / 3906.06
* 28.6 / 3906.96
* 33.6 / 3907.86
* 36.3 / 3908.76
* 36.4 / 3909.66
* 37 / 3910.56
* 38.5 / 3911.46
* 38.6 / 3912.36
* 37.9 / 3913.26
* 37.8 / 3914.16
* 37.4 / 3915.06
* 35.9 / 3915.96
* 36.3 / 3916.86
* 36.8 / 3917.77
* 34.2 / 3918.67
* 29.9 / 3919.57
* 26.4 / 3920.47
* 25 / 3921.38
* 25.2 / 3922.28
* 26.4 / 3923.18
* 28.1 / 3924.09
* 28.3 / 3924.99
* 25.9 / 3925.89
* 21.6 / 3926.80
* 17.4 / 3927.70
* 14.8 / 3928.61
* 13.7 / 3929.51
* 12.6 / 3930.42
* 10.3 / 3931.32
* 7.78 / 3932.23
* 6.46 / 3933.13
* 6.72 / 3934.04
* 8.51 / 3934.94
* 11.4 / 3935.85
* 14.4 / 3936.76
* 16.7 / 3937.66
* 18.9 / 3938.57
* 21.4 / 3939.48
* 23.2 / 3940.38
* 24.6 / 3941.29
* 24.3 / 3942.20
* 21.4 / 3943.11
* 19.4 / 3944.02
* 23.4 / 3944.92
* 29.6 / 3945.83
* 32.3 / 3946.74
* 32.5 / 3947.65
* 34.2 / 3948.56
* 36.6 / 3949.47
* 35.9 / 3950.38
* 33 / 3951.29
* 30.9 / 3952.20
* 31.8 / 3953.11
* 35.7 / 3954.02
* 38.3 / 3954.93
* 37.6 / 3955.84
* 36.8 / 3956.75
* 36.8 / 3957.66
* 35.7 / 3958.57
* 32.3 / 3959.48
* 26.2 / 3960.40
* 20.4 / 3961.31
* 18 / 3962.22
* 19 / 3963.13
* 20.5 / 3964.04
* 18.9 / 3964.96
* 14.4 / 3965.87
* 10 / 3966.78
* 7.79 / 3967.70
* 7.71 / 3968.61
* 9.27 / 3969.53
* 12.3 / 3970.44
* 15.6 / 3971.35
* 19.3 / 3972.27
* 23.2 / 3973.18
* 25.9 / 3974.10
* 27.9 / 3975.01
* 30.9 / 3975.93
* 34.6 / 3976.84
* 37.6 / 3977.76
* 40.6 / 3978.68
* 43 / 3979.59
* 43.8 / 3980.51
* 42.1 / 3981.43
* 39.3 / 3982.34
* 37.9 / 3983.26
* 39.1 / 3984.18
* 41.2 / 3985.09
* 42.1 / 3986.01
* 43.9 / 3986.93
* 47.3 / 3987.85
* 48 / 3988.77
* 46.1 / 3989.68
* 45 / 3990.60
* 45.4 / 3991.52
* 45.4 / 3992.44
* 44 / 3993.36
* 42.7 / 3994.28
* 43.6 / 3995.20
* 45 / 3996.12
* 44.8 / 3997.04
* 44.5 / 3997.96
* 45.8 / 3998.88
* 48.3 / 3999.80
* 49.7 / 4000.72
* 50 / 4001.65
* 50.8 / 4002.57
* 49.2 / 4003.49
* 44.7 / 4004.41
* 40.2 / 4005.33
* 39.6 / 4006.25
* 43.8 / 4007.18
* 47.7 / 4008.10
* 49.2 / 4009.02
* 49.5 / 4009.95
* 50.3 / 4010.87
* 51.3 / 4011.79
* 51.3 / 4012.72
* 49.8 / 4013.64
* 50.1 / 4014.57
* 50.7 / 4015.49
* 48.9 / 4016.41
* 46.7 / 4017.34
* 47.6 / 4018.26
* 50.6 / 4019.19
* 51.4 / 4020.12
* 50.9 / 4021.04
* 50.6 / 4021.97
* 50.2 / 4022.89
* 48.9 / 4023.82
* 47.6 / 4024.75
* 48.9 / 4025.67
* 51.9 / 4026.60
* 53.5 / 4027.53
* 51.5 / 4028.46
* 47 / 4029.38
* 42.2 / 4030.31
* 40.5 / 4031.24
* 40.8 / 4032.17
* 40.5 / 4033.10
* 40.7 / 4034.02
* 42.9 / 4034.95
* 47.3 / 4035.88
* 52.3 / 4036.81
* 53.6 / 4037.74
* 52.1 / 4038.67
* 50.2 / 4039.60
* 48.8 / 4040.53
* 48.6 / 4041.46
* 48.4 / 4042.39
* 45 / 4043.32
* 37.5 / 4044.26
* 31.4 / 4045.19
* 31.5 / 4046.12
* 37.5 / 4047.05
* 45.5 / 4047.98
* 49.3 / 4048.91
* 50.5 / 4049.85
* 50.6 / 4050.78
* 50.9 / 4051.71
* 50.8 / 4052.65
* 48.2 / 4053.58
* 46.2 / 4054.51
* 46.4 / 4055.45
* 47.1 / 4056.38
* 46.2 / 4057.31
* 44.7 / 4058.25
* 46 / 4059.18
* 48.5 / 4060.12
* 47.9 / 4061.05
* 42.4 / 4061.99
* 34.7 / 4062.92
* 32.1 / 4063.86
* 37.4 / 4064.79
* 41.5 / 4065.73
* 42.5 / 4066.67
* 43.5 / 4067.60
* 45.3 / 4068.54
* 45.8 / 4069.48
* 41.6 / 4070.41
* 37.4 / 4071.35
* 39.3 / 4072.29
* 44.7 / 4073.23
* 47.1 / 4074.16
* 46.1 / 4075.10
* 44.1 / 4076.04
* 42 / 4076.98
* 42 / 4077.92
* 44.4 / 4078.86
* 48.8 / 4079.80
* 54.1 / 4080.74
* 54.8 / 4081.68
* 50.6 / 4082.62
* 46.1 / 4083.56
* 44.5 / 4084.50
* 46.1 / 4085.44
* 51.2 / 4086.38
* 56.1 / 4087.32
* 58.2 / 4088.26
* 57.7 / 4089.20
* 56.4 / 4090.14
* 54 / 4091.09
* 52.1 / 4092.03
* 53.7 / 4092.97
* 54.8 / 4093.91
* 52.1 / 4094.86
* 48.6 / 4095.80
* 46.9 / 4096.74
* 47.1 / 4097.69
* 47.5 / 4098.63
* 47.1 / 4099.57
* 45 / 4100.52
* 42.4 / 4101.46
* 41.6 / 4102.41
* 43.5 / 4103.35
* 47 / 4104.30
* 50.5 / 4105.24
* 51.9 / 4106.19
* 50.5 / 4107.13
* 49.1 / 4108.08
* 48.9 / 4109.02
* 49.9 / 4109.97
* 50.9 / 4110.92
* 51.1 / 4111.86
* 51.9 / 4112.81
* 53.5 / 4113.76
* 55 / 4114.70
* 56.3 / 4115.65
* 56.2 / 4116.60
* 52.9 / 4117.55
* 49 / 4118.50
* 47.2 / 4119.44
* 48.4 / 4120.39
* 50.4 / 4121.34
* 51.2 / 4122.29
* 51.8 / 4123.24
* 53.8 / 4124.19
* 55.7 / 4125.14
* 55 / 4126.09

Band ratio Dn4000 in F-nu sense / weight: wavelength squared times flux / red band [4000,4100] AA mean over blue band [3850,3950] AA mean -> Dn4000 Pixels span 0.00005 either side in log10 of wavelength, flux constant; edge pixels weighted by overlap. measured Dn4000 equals 1.96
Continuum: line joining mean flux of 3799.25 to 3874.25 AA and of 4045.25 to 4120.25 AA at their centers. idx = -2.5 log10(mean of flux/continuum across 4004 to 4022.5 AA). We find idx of -0.19 mag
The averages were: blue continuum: 23.4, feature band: 48.3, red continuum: 47.5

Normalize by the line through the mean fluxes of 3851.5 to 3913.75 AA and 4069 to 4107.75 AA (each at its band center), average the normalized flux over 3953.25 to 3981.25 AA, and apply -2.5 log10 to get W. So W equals 0.34 mag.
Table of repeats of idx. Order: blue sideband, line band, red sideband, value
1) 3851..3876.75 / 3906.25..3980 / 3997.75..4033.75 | 0.35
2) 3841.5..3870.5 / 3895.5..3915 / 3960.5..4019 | -0.13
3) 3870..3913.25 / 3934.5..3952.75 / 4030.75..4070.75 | 0.35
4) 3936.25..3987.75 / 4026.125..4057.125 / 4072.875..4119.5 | -0.13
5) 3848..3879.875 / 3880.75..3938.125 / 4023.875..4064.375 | 0.06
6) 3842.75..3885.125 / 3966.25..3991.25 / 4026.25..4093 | 0.18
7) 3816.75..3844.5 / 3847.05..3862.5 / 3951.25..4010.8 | -0.12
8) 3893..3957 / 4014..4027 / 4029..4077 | -0.23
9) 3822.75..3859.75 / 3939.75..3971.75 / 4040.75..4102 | 0.29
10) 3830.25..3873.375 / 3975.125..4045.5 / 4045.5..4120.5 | -0.16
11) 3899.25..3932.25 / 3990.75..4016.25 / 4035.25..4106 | -0.21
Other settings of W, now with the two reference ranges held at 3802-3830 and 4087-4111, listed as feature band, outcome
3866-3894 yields 0.18 mag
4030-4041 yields -0.04 mag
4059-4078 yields 0.12 mag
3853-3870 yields 0.26 mag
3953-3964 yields 0.23 mag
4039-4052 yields 0.01 mag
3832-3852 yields 0.23 mag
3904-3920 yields -0.02 mag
